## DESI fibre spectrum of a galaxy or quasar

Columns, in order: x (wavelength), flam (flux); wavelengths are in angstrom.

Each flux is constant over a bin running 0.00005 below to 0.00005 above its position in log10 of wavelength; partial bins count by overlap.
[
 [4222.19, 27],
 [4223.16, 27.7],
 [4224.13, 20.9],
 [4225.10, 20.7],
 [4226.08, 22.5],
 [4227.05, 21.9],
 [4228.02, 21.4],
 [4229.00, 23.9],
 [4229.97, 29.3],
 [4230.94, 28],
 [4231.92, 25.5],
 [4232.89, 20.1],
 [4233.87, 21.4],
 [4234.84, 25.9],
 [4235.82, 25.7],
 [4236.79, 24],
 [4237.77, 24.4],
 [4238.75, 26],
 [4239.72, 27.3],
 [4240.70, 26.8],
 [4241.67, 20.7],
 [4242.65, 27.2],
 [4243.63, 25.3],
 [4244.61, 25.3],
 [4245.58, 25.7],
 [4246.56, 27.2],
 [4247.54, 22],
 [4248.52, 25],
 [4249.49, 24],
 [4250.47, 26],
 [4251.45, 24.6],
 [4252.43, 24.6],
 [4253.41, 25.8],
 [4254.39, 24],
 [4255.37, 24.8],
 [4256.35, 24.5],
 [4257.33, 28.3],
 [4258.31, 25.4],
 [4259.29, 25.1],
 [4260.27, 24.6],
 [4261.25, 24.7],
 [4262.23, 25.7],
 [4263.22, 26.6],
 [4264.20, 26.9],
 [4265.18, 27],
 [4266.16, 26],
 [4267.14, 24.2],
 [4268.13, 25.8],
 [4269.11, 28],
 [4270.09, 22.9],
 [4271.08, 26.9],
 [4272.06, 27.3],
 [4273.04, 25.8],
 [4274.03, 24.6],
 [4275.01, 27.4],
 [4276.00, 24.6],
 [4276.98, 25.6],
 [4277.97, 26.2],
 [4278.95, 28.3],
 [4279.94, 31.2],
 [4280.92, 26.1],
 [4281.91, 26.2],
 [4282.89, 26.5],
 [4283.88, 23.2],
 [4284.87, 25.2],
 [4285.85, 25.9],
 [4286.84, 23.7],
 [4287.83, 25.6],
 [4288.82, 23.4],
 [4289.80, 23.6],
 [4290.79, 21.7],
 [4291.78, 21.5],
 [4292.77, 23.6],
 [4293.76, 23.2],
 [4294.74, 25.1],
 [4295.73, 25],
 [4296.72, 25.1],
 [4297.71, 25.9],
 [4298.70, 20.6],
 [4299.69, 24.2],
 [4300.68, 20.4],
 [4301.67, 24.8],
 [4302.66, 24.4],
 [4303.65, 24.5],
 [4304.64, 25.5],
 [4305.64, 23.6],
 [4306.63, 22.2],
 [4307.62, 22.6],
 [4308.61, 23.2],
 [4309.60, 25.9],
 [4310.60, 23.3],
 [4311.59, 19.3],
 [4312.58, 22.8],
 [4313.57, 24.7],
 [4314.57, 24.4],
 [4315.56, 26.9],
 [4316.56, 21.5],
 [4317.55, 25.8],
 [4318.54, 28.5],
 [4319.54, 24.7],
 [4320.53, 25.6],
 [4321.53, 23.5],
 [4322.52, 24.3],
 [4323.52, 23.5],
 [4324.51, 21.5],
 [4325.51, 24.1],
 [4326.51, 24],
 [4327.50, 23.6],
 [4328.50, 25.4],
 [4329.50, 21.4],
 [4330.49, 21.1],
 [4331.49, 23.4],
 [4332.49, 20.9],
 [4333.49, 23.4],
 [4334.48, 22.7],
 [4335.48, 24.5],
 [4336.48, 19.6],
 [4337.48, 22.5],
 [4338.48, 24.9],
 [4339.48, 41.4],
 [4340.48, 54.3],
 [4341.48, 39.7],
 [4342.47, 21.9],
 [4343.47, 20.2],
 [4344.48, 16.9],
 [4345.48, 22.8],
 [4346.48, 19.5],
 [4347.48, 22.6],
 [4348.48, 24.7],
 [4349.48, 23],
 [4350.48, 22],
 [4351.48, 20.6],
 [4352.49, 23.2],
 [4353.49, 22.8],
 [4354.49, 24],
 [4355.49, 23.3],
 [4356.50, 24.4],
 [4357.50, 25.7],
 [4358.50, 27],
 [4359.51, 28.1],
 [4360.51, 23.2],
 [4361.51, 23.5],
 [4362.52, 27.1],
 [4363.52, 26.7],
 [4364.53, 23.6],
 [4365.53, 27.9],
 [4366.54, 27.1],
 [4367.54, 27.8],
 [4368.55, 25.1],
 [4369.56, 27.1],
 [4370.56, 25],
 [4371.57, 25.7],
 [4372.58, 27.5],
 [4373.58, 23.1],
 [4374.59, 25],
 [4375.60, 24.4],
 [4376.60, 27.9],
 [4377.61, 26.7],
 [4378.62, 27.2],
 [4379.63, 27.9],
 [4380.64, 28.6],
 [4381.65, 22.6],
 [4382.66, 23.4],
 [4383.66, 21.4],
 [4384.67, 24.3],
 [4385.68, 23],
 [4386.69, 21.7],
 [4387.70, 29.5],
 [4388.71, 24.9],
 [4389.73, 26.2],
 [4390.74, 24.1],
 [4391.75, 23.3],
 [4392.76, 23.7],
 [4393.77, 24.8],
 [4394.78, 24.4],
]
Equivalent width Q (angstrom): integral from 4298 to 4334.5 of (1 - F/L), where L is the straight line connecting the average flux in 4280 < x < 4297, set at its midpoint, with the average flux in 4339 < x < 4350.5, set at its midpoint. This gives 3.4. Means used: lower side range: 24.6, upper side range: 27.6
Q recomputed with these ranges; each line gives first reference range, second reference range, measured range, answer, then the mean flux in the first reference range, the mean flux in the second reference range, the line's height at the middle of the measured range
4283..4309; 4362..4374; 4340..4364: 0.3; 23.8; 26.2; 25.6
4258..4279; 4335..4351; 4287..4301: 1.3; 25.8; 26.3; 26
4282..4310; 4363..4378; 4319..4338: 1.3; 24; 26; 24.9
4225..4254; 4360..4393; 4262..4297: -0.8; 24.7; 25.4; 24.9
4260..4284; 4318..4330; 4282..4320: 1.6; 26.1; 24.2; 25.1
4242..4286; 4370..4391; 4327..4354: 0.7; 25.7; 25.3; 25.4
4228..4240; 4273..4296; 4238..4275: -0.7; 24.9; 25.1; 25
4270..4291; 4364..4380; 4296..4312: 1.4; 25.6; 26.2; 25.8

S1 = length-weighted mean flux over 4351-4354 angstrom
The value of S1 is 22.2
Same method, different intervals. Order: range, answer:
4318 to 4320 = 26.6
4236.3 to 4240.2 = 25.4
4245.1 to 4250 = 24.8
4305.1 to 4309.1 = 22.9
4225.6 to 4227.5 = 22.2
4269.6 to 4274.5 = 25.5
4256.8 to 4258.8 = 26.8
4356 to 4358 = 25.1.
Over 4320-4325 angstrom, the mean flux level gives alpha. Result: 23.7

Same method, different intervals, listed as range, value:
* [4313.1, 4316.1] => 25.2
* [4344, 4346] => 19.9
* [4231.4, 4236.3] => 23.7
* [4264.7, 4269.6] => 26.2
